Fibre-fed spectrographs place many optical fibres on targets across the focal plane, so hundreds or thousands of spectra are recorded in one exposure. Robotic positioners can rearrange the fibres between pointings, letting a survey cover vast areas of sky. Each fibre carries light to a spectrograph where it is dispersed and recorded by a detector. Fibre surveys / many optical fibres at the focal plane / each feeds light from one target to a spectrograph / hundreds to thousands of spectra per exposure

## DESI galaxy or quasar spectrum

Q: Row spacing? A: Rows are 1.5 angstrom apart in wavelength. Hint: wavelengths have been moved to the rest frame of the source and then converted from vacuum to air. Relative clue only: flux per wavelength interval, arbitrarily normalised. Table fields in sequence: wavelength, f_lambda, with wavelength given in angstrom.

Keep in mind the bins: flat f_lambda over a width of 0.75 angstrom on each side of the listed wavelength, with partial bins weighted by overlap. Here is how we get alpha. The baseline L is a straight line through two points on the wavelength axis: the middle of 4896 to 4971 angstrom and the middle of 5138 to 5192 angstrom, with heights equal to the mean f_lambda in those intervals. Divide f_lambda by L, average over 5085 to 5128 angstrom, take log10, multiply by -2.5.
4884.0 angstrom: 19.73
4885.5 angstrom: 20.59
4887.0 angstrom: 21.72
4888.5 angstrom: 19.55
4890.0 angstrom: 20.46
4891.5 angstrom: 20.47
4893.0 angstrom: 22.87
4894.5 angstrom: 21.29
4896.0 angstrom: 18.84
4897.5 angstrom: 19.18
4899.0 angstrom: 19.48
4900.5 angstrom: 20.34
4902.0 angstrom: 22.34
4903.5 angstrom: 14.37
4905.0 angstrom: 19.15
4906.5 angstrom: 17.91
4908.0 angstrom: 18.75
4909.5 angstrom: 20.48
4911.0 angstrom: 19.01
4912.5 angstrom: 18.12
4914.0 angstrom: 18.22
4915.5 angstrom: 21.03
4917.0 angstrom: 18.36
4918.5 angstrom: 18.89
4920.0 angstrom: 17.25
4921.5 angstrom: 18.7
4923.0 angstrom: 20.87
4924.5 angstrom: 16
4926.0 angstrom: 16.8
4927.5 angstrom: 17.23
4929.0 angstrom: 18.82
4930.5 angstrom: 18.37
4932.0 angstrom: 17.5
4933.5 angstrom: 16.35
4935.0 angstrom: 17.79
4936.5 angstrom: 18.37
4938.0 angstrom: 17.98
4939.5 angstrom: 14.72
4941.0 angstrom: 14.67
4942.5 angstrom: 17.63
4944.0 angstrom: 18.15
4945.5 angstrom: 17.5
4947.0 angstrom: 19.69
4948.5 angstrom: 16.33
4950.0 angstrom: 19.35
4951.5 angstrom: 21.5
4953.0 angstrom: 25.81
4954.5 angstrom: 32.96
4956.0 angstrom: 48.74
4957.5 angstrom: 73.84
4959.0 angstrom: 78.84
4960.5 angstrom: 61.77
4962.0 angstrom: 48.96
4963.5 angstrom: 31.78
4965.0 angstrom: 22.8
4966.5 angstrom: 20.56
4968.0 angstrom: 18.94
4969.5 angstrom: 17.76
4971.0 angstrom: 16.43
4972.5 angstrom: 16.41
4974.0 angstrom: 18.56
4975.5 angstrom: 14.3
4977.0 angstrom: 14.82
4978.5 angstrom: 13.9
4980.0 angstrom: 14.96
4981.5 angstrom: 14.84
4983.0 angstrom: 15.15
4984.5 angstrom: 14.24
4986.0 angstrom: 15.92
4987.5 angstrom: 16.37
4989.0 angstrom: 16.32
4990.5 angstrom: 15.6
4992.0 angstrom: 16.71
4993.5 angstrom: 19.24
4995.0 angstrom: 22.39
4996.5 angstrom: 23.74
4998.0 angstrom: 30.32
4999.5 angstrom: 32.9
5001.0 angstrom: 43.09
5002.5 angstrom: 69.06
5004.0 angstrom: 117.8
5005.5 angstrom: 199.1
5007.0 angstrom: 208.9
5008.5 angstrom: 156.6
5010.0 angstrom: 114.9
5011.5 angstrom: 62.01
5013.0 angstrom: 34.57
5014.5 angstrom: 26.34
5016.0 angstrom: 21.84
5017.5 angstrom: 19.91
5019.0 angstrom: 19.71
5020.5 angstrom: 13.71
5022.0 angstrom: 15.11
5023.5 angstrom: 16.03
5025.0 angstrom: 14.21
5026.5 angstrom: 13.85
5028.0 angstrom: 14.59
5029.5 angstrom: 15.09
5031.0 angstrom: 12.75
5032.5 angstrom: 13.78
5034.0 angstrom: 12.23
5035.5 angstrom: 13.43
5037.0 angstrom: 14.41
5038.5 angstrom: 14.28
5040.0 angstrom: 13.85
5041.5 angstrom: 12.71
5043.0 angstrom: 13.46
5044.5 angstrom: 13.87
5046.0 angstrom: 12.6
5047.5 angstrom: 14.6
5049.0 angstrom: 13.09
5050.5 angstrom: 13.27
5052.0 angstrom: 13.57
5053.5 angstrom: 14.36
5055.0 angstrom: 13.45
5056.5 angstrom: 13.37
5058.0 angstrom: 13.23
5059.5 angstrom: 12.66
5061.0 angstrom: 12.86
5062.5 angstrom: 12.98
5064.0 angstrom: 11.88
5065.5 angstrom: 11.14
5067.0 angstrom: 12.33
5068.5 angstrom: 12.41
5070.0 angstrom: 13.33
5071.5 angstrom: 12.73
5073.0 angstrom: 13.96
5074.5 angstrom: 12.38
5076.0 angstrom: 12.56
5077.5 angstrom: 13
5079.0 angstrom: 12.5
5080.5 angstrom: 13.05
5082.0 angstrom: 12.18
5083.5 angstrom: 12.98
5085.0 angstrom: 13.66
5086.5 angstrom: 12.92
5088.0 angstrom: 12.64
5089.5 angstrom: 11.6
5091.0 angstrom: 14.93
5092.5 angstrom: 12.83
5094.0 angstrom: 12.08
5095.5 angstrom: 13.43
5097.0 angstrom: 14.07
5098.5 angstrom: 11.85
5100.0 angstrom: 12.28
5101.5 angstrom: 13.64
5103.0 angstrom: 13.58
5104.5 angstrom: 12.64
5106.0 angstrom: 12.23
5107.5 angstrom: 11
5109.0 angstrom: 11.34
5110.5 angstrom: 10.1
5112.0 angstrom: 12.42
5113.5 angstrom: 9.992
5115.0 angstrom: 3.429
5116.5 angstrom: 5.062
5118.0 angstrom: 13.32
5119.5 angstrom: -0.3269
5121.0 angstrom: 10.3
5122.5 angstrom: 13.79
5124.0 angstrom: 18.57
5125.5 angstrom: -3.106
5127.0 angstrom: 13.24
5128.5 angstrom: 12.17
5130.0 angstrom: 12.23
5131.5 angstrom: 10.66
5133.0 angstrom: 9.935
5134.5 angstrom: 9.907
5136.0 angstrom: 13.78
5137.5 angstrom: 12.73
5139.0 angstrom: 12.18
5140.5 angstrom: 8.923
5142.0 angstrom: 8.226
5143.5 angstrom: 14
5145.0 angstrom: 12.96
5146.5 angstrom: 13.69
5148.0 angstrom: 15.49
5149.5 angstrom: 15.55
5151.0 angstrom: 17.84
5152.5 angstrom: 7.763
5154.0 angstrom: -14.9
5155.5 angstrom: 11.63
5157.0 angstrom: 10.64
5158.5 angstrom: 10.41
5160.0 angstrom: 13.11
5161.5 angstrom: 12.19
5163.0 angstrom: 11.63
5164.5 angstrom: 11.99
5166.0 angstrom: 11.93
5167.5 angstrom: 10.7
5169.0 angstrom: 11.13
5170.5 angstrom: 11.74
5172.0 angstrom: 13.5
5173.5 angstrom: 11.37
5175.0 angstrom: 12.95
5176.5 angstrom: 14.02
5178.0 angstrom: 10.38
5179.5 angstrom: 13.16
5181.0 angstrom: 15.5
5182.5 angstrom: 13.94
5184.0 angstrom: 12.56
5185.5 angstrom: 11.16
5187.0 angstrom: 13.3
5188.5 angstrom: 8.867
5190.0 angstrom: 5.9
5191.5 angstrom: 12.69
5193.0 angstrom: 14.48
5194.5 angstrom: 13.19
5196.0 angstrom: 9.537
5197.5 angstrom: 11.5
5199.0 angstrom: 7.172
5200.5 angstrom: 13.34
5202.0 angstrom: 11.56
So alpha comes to 0.288 mag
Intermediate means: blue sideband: 23.6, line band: 11.1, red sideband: 11.3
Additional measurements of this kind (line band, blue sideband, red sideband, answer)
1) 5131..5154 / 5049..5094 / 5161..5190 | 0.09 mag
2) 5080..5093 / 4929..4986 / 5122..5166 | 0.16 mag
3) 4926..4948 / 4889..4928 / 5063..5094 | 0.04 mag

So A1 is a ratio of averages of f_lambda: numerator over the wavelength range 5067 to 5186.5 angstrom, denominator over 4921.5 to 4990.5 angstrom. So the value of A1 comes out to 0.50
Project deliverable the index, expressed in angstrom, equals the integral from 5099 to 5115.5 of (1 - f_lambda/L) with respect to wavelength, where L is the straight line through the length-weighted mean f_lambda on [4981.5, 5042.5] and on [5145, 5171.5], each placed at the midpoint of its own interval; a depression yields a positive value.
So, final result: 7.4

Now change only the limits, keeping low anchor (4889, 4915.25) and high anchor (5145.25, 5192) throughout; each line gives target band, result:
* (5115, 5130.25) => 4.31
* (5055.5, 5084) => 3.30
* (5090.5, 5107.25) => 0.66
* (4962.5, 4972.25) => -2.38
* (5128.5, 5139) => 0.67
